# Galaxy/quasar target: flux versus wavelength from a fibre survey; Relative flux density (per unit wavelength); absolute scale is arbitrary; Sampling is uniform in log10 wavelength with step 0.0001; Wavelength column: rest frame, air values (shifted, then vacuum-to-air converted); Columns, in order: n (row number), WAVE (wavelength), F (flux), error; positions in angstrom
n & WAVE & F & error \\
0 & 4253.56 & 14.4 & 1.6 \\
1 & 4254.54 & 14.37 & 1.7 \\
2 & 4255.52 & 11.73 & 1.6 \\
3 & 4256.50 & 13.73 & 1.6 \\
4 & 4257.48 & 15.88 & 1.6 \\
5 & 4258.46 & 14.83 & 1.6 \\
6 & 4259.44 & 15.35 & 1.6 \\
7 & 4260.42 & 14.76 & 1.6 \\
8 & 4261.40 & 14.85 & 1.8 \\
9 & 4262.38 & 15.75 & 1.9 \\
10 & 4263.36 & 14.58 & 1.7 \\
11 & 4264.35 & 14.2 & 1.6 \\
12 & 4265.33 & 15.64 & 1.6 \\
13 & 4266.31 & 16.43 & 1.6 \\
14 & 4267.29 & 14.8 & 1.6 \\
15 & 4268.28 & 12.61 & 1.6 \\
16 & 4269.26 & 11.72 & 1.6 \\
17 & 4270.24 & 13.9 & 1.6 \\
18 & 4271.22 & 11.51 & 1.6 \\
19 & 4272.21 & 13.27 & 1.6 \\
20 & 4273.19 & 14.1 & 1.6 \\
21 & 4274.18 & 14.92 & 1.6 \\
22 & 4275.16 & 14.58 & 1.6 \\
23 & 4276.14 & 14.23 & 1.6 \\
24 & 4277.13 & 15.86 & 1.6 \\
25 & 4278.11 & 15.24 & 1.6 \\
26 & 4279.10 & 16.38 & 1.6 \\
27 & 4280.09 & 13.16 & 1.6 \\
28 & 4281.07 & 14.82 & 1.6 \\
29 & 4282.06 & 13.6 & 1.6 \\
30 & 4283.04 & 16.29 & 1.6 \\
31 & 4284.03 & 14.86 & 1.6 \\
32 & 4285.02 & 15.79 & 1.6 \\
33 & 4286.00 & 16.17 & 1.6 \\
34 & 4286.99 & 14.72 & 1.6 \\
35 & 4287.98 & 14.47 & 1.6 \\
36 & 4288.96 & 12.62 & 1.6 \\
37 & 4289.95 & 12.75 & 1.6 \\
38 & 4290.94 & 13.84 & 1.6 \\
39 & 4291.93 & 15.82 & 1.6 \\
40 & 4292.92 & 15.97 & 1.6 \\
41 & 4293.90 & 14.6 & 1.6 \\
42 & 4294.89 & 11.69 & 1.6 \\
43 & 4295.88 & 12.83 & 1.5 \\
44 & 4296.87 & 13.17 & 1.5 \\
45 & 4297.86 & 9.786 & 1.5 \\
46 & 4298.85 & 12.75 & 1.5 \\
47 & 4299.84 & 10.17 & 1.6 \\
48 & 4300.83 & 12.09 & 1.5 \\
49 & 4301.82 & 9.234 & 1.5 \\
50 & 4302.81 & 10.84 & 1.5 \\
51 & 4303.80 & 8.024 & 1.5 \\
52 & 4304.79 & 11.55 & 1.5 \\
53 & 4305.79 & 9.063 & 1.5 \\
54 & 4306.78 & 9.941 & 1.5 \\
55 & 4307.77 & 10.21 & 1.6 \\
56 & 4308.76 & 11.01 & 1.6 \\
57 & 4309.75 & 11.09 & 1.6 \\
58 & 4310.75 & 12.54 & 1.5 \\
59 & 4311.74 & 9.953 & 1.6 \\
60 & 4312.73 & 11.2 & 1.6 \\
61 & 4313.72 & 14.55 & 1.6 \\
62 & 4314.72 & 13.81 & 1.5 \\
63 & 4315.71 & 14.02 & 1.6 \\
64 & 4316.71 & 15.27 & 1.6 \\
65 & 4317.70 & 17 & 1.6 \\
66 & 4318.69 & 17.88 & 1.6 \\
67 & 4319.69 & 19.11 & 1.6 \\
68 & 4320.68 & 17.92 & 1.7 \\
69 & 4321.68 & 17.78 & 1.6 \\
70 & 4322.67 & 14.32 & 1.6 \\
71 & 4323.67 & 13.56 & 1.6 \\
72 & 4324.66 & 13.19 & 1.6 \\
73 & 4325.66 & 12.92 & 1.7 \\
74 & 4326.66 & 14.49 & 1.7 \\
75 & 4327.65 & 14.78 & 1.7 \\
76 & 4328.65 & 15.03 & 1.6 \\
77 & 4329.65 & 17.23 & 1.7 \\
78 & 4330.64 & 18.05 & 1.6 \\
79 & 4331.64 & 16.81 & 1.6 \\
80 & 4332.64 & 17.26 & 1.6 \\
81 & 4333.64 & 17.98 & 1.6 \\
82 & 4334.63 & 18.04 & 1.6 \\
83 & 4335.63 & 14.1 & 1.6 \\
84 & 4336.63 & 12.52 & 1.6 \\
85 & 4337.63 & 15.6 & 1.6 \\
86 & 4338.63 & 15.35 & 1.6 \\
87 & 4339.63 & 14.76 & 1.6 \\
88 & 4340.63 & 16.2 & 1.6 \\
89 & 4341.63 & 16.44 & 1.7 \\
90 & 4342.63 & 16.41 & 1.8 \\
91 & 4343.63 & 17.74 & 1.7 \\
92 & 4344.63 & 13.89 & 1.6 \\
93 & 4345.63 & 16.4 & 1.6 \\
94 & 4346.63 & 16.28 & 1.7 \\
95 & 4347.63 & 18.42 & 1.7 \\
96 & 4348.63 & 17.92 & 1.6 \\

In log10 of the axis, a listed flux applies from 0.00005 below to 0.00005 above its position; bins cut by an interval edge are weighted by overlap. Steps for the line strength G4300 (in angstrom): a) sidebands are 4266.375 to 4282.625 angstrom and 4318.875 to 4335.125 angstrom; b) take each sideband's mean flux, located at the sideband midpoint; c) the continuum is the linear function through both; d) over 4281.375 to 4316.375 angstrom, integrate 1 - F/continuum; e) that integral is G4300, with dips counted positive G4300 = 5.6 angstrom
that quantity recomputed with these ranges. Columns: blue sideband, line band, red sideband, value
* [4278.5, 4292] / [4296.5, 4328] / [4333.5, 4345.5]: 4.7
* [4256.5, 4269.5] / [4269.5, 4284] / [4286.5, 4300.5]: -0.4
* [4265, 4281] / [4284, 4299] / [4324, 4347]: 0.8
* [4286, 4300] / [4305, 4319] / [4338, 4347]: 1.8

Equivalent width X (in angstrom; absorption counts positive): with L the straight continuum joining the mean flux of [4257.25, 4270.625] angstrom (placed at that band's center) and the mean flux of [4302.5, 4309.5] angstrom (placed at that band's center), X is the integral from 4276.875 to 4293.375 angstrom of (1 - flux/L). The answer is -3.3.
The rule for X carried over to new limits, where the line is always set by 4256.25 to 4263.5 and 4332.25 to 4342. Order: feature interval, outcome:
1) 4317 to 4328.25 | 0.0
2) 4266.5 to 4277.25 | 1.0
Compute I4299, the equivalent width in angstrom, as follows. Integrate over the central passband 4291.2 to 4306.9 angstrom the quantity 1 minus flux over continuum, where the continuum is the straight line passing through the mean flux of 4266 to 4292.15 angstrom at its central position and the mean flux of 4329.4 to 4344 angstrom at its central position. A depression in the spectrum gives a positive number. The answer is 3.4 angstrom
